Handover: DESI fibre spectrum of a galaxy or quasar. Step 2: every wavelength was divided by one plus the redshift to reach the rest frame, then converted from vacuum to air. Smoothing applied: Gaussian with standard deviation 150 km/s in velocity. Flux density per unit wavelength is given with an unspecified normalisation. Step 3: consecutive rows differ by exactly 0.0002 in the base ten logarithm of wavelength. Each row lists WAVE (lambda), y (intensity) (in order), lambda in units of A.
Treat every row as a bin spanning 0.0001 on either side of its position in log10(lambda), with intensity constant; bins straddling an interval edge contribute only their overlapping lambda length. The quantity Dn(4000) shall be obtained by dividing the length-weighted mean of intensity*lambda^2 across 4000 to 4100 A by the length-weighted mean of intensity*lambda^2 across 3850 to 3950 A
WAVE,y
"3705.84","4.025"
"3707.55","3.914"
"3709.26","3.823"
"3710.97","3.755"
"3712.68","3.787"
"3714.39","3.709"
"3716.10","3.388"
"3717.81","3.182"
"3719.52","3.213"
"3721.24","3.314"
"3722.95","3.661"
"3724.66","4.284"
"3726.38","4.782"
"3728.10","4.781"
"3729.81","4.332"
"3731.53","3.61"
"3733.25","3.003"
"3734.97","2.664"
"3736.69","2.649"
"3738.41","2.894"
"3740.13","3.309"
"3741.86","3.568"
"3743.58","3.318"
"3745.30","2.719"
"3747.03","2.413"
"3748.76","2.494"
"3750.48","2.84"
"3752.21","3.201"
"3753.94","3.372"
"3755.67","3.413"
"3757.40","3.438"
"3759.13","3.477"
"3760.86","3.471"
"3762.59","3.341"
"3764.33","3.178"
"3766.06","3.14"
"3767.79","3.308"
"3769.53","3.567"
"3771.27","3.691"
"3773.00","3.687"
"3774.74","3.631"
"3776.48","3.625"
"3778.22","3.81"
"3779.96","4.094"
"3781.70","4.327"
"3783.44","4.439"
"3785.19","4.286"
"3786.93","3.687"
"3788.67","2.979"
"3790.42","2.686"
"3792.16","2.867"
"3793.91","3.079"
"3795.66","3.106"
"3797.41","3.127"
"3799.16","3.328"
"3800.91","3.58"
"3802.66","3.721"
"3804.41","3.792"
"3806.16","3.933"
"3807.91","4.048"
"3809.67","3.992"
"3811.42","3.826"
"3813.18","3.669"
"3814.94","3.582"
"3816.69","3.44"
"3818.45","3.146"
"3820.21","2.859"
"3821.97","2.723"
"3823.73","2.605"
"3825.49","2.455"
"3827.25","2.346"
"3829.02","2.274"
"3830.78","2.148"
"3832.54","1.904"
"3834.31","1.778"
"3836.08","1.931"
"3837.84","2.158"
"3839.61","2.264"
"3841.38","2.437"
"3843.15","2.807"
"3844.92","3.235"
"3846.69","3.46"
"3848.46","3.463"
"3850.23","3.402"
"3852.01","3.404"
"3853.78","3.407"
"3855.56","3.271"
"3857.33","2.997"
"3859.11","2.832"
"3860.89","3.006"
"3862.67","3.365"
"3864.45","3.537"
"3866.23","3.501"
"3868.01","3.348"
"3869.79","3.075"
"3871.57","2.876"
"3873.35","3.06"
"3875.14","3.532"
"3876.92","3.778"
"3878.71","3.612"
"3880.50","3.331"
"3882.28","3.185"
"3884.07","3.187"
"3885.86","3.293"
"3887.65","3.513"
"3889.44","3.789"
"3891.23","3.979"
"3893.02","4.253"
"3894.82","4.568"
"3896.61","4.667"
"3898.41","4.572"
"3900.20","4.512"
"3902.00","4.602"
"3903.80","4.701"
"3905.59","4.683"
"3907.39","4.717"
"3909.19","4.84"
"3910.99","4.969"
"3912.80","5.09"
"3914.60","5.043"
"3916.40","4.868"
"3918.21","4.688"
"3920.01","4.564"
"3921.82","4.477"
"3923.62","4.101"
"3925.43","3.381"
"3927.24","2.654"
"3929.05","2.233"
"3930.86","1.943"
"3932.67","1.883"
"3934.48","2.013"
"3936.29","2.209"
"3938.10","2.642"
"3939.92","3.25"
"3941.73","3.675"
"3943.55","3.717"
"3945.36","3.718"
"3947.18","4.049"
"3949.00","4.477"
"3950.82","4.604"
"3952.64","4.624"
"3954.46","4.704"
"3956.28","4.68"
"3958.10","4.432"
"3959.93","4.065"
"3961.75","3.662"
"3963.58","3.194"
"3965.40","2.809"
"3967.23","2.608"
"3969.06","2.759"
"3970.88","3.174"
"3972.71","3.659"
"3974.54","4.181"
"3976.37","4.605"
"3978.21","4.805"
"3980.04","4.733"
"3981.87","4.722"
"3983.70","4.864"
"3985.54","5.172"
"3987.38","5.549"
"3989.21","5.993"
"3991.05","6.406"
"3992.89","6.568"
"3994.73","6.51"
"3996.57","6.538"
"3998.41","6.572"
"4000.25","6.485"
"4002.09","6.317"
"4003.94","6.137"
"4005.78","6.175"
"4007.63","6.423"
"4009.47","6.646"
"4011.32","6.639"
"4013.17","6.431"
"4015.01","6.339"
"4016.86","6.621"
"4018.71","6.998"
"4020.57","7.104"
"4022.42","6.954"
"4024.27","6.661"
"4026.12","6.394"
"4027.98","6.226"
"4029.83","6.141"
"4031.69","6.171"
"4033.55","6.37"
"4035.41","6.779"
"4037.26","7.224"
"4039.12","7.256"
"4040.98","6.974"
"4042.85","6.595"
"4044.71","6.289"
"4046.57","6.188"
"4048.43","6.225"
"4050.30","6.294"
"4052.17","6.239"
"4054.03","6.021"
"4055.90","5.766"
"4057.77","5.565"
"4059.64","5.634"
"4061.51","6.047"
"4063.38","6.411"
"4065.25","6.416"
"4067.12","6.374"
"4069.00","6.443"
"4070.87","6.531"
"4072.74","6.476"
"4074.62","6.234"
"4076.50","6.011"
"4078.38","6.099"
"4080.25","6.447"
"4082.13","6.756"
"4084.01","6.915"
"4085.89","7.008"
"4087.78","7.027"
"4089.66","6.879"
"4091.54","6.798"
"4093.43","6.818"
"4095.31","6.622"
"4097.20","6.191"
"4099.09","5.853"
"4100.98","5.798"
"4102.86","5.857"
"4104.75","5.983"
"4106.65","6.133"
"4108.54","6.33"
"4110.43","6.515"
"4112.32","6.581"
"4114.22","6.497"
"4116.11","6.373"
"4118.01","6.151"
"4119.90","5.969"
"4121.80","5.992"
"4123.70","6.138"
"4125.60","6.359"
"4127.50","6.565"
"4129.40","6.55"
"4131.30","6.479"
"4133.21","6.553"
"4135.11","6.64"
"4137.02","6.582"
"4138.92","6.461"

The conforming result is 1.9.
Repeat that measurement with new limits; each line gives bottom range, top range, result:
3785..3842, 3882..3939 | 1.35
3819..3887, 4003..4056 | 2.41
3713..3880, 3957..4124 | 2.07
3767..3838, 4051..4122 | 2.24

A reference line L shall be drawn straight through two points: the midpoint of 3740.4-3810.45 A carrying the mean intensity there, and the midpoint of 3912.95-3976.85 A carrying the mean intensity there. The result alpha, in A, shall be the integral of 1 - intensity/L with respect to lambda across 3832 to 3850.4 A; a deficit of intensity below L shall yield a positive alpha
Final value 4.8 A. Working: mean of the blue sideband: 3.44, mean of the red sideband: 3.65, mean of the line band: 2.61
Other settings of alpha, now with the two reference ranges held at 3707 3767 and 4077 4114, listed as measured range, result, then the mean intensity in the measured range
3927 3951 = 9.8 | 3.04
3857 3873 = 4.7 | 3.17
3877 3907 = 4.4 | 4.03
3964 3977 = 4.9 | 3.37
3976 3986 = 1.2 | 4.81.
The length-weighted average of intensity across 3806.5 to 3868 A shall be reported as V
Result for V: 2.99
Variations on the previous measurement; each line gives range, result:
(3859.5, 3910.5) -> 3.83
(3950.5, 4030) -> 5.39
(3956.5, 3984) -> 3.88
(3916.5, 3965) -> 3.61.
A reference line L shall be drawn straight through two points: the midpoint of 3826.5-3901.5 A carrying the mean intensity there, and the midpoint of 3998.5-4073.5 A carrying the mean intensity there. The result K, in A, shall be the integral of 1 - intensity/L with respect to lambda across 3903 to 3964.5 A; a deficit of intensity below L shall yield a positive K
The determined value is 8.0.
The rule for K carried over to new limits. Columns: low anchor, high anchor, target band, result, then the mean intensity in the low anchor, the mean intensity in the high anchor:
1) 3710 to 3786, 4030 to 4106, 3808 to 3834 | 7.6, 3.5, 6.39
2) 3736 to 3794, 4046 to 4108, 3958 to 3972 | 5.2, 3.36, 6.31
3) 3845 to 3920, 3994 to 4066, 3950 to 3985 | 8.4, 3.86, 6.43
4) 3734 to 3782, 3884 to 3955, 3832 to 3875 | 8.5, 3.3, 3.94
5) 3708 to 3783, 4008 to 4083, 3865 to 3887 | 6.7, 3.48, 6.42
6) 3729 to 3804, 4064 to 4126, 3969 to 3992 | 2.6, 3.36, 6.38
